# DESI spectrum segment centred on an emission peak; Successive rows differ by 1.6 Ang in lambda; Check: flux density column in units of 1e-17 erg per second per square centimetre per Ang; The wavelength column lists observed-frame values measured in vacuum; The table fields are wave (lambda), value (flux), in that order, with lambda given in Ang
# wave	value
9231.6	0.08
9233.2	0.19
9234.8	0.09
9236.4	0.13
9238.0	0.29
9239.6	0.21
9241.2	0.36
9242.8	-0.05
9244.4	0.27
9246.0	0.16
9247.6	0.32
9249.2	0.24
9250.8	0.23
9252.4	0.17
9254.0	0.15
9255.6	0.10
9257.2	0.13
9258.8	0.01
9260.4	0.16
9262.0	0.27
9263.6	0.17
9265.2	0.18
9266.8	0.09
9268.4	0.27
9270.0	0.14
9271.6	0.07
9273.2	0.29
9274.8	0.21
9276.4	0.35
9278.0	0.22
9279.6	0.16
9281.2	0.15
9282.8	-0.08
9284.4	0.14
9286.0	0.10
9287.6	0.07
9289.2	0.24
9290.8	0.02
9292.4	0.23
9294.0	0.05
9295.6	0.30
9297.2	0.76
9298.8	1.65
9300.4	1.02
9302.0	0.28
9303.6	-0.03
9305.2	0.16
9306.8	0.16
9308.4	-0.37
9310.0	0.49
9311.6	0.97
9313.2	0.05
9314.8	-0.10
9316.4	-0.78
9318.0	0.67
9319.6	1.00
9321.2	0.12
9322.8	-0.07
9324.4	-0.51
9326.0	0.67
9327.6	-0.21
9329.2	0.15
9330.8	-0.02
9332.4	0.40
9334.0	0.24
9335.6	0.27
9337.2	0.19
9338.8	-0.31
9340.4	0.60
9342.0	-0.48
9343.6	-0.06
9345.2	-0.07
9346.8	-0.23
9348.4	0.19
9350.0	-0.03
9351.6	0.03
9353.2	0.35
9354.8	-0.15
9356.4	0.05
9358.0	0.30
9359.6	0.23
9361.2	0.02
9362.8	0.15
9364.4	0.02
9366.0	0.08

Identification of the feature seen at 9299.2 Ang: [O III]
